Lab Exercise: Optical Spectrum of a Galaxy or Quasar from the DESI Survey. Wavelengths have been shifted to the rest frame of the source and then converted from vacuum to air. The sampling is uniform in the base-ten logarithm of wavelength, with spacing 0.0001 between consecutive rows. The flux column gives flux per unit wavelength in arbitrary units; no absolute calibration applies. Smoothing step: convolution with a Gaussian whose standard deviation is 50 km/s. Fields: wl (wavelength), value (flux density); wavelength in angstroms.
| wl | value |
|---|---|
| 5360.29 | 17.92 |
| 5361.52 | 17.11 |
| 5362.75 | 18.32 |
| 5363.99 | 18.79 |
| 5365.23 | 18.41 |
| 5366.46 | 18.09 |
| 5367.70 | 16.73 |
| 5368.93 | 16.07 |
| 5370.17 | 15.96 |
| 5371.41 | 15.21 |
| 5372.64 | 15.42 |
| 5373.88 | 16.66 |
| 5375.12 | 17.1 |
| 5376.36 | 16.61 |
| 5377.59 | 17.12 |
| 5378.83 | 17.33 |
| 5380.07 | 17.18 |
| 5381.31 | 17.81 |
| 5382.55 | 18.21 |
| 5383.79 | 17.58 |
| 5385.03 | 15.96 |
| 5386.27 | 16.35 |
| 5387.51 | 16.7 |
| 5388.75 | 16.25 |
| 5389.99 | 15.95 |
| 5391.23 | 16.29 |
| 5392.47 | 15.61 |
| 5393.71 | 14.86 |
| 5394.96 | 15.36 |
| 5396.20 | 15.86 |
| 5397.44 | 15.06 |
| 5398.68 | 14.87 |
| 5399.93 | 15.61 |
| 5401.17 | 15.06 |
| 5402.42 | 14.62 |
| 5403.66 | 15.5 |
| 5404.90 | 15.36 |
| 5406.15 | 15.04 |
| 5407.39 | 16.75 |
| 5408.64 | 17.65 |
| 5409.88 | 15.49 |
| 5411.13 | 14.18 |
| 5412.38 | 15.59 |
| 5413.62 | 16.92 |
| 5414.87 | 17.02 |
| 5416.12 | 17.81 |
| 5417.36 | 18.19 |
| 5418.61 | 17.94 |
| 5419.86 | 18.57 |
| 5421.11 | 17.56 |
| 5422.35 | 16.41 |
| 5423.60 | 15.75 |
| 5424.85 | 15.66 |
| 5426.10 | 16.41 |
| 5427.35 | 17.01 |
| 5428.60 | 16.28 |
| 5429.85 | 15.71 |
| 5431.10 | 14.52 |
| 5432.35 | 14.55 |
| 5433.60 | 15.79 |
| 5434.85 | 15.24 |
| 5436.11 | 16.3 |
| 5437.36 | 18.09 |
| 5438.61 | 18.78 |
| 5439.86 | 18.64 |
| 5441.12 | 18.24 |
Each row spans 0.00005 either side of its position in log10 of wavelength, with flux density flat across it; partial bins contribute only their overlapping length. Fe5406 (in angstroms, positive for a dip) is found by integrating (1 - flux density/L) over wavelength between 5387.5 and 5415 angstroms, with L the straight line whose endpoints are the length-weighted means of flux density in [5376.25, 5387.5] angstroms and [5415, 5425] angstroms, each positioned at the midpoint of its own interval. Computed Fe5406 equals 2.47 angstroms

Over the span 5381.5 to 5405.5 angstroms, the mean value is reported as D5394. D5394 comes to 15.9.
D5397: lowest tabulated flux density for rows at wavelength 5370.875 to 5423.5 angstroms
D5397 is 14.18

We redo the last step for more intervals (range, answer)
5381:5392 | 15.95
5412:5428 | 15.59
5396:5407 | 14.62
